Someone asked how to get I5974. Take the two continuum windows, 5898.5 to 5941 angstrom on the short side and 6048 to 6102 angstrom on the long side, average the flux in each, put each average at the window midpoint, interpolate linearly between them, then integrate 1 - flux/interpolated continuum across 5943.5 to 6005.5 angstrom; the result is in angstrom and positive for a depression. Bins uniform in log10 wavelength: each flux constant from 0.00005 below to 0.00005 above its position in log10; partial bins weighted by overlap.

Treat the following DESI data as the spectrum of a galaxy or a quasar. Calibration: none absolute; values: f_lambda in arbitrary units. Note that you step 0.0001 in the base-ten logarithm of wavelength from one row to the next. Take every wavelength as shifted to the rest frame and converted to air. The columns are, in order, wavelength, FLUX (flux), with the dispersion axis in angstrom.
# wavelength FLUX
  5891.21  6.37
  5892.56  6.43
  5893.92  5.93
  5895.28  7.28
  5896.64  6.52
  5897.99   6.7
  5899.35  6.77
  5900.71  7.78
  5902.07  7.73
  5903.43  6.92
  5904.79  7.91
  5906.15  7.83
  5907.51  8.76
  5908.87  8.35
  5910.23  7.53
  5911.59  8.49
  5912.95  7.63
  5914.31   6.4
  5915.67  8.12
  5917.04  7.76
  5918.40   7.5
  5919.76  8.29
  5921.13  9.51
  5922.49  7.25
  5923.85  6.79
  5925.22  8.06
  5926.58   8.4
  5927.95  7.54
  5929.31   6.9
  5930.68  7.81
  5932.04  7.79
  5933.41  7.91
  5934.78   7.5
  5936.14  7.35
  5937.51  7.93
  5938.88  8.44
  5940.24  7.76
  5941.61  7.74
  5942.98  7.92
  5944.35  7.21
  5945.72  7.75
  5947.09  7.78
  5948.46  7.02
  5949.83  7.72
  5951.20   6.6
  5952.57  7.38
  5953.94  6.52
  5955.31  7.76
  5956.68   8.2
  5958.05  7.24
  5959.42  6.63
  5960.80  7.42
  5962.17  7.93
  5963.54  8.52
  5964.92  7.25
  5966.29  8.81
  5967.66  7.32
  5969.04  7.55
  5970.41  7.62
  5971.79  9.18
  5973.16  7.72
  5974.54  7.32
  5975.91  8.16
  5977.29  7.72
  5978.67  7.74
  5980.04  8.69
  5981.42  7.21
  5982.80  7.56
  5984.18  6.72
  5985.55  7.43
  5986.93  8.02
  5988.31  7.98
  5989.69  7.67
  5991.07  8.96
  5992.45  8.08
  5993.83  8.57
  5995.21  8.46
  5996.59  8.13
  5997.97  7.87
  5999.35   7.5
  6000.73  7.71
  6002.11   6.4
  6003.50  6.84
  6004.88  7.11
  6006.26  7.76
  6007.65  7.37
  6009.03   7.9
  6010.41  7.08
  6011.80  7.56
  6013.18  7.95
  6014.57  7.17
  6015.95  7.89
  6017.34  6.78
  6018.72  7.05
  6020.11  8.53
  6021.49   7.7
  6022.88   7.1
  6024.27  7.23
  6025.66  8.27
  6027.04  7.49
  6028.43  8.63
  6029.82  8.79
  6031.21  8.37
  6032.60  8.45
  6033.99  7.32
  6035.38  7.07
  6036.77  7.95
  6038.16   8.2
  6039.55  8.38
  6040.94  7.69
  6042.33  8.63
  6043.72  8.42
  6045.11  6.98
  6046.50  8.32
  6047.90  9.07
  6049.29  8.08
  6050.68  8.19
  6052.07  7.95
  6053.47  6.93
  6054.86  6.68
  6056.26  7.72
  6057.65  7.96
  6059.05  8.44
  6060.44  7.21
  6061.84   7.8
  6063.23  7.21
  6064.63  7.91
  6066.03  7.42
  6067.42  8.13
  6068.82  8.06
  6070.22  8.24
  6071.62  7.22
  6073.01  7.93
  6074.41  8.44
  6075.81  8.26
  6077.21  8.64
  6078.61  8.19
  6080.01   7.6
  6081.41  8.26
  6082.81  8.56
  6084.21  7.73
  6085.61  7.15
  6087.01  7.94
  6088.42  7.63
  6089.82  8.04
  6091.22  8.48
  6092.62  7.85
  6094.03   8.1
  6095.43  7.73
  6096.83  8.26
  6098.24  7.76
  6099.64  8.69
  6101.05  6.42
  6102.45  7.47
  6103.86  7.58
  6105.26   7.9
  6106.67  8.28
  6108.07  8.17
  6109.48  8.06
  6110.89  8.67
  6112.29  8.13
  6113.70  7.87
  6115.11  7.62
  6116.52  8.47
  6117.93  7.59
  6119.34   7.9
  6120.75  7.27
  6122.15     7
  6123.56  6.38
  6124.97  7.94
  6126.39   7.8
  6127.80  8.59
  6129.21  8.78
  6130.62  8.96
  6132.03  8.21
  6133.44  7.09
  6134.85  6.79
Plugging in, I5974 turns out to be 1.1 angstrom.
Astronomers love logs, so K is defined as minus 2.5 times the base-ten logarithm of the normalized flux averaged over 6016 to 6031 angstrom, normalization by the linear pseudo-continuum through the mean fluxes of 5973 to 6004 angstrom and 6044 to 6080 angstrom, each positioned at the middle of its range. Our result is 0.01 mag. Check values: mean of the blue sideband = 7.76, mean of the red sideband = 7.88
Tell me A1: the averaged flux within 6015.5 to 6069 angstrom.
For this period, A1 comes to 7.84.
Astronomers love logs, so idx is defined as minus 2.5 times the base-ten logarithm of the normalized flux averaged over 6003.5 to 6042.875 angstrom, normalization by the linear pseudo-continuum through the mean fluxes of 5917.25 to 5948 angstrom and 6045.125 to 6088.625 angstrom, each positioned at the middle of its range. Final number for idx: 0.01 mag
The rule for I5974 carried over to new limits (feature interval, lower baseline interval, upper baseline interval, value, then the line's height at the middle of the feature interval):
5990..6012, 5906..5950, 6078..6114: 0.40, 7.85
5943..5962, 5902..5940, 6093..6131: 1.10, 7.82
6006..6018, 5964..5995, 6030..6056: 0.65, 7.91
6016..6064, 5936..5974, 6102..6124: -0.70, 7.73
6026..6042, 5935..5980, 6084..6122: -0.56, 7.78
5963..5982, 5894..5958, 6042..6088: -0.51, 7.71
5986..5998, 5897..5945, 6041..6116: -0.59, 7.81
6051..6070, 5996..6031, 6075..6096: 0.48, 7.87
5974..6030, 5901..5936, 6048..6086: 0.95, 7.83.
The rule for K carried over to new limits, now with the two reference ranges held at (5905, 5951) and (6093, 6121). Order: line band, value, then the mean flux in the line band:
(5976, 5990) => 0.02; 7.69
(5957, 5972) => 0.01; 7.73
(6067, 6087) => -0.02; 8.02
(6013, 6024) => 0.05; 7.49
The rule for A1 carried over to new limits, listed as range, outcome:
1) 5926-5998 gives 7.74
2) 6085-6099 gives 7.9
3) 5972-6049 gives 7.8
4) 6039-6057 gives 7.92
